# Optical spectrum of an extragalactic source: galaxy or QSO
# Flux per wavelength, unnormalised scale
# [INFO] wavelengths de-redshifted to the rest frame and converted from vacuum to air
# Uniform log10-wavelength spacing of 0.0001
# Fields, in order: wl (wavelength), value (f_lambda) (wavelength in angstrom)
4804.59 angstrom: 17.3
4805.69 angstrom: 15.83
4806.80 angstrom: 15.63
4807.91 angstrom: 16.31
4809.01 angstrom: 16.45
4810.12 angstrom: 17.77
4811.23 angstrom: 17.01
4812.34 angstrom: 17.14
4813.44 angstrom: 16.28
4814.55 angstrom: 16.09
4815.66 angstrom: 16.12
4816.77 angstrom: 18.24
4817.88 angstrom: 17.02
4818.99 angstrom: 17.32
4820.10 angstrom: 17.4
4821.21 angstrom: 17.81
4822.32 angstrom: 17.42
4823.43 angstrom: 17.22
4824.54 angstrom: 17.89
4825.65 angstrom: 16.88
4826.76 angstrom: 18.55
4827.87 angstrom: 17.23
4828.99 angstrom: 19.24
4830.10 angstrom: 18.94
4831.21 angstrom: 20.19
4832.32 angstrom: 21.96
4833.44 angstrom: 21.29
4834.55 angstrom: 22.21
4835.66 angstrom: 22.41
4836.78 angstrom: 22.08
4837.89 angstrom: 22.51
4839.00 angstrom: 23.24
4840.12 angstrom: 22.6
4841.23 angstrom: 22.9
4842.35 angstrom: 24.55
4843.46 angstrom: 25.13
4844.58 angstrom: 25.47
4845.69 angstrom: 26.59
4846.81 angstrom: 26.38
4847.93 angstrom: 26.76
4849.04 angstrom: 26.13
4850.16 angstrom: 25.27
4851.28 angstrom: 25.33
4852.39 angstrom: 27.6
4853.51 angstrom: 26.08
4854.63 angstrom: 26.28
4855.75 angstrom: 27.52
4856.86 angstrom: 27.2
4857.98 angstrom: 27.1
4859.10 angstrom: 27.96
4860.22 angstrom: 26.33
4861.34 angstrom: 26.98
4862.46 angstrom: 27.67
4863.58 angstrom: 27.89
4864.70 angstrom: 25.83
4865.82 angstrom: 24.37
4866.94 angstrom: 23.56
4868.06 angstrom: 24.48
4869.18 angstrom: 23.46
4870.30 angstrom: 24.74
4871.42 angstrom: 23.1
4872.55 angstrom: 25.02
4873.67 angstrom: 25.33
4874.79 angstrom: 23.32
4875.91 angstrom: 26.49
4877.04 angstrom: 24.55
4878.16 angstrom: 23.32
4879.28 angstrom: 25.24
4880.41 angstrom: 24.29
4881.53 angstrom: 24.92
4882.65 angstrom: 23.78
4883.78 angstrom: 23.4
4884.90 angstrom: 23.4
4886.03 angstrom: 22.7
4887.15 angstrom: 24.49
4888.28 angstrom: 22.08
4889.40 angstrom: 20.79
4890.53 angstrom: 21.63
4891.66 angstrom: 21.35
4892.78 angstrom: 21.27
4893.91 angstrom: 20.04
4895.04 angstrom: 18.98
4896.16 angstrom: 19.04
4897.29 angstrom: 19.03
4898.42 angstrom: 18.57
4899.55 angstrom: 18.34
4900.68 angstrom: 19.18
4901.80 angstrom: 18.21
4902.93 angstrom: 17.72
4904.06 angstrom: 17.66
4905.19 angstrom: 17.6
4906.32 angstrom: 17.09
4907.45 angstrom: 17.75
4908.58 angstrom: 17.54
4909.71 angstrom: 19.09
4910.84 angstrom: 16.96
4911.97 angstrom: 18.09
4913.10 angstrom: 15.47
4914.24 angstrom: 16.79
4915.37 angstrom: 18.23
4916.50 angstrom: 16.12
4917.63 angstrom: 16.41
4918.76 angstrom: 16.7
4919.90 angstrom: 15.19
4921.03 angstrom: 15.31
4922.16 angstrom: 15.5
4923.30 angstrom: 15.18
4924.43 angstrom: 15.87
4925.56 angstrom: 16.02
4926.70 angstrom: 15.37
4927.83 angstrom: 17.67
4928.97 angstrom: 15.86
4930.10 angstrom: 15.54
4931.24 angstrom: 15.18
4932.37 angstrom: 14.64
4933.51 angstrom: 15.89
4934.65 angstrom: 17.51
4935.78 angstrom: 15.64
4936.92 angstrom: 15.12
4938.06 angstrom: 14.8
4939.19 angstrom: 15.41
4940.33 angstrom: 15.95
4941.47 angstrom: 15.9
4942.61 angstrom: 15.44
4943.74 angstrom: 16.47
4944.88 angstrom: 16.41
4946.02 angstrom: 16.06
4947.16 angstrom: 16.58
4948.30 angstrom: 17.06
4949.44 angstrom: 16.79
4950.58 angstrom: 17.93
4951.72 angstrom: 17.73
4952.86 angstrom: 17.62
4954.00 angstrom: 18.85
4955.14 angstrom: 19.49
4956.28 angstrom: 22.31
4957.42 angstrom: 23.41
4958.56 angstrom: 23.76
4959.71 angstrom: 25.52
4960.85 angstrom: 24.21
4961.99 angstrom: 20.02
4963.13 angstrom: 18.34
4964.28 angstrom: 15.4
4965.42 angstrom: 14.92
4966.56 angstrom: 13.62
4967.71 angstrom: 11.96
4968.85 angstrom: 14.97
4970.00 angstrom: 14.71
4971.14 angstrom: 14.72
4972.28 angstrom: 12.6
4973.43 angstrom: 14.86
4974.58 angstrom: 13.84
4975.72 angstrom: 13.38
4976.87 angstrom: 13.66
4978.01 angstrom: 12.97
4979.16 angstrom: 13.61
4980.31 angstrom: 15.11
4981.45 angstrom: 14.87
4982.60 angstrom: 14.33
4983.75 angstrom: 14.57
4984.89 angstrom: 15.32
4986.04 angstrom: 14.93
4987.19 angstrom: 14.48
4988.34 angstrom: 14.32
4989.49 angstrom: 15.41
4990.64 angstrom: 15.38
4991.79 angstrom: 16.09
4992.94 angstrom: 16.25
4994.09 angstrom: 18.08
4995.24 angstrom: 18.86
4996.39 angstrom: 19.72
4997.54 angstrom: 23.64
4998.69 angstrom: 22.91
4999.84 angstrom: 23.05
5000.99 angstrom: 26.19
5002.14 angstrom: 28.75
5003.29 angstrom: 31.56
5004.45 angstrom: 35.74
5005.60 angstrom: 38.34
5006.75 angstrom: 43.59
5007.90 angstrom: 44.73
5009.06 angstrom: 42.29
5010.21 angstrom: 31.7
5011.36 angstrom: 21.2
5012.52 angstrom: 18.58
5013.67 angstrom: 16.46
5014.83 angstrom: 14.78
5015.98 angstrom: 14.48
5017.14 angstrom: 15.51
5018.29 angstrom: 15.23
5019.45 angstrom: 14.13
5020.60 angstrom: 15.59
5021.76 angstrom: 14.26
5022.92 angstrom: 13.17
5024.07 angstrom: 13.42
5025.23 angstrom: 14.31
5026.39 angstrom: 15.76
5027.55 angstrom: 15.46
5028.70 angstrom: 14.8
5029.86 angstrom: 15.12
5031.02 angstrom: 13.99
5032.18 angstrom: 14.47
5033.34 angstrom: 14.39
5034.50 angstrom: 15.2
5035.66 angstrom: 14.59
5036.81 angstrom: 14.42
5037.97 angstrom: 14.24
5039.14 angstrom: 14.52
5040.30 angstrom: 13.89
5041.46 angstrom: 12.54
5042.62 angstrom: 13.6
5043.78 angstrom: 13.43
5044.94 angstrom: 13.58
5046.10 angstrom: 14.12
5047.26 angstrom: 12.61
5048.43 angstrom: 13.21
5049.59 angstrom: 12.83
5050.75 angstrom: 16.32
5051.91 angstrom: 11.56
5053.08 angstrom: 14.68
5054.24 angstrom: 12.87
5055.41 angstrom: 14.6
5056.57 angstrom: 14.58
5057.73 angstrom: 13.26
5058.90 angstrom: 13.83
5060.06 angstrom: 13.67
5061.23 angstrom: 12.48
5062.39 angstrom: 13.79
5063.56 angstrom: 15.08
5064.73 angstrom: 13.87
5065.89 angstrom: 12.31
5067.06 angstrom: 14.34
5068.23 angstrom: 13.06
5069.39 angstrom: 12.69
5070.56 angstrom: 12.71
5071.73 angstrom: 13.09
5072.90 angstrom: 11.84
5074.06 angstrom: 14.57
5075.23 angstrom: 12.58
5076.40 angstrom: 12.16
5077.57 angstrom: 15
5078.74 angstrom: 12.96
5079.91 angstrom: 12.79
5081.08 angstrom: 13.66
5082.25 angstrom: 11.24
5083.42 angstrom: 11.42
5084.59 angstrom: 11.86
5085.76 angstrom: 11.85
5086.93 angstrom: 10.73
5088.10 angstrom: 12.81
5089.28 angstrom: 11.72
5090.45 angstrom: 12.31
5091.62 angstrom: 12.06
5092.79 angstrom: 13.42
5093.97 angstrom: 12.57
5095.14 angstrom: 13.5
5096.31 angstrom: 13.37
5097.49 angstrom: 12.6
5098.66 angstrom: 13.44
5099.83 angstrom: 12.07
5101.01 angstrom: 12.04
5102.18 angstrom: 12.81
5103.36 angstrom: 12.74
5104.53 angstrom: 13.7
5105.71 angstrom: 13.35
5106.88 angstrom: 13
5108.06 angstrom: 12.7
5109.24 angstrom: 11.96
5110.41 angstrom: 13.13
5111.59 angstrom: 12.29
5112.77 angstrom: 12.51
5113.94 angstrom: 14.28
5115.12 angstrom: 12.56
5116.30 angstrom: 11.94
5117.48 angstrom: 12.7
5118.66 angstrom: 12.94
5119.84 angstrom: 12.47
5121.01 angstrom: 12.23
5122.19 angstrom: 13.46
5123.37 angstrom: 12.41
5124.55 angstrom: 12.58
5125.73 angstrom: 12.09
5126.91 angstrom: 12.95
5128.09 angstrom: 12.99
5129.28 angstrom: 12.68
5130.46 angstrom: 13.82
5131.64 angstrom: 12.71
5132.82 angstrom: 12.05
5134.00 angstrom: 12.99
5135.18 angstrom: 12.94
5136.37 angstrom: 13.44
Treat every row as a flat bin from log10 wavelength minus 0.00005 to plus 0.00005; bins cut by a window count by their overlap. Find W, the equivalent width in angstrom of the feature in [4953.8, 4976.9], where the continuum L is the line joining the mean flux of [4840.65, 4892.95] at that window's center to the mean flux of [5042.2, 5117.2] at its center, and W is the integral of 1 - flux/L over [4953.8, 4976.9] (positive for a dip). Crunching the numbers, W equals 2.4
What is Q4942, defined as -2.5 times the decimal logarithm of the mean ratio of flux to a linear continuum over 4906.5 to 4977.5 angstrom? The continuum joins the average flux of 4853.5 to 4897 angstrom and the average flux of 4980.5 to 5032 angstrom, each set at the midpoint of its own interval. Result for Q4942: 0.306 mag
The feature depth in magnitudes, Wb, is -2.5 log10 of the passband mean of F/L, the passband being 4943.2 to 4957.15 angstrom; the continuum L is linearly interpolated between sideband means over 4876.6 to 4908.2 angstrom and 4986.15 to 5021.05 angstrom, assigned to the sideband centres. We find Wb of 0.22 mag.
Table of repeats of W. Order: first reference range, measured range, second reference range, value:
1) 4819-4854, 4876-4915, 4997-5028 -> 3.54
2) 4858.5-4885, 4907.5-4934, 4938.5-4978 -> 5.38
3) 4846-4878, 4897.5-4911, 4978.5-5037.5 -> 3.34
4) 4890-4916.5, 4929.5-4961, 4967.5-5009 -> 2.57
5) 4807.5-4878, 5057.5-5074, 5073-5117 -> 0.58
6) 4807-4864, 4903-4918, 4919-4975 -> 0.88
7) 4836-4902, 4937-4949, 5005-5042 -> 3.10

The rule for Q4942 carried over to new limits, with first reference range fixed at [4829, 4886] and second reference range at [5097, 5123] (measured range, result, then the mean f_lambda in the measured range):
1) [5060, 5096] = 0.12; 12.8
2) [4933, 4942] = 0.30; 15.8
